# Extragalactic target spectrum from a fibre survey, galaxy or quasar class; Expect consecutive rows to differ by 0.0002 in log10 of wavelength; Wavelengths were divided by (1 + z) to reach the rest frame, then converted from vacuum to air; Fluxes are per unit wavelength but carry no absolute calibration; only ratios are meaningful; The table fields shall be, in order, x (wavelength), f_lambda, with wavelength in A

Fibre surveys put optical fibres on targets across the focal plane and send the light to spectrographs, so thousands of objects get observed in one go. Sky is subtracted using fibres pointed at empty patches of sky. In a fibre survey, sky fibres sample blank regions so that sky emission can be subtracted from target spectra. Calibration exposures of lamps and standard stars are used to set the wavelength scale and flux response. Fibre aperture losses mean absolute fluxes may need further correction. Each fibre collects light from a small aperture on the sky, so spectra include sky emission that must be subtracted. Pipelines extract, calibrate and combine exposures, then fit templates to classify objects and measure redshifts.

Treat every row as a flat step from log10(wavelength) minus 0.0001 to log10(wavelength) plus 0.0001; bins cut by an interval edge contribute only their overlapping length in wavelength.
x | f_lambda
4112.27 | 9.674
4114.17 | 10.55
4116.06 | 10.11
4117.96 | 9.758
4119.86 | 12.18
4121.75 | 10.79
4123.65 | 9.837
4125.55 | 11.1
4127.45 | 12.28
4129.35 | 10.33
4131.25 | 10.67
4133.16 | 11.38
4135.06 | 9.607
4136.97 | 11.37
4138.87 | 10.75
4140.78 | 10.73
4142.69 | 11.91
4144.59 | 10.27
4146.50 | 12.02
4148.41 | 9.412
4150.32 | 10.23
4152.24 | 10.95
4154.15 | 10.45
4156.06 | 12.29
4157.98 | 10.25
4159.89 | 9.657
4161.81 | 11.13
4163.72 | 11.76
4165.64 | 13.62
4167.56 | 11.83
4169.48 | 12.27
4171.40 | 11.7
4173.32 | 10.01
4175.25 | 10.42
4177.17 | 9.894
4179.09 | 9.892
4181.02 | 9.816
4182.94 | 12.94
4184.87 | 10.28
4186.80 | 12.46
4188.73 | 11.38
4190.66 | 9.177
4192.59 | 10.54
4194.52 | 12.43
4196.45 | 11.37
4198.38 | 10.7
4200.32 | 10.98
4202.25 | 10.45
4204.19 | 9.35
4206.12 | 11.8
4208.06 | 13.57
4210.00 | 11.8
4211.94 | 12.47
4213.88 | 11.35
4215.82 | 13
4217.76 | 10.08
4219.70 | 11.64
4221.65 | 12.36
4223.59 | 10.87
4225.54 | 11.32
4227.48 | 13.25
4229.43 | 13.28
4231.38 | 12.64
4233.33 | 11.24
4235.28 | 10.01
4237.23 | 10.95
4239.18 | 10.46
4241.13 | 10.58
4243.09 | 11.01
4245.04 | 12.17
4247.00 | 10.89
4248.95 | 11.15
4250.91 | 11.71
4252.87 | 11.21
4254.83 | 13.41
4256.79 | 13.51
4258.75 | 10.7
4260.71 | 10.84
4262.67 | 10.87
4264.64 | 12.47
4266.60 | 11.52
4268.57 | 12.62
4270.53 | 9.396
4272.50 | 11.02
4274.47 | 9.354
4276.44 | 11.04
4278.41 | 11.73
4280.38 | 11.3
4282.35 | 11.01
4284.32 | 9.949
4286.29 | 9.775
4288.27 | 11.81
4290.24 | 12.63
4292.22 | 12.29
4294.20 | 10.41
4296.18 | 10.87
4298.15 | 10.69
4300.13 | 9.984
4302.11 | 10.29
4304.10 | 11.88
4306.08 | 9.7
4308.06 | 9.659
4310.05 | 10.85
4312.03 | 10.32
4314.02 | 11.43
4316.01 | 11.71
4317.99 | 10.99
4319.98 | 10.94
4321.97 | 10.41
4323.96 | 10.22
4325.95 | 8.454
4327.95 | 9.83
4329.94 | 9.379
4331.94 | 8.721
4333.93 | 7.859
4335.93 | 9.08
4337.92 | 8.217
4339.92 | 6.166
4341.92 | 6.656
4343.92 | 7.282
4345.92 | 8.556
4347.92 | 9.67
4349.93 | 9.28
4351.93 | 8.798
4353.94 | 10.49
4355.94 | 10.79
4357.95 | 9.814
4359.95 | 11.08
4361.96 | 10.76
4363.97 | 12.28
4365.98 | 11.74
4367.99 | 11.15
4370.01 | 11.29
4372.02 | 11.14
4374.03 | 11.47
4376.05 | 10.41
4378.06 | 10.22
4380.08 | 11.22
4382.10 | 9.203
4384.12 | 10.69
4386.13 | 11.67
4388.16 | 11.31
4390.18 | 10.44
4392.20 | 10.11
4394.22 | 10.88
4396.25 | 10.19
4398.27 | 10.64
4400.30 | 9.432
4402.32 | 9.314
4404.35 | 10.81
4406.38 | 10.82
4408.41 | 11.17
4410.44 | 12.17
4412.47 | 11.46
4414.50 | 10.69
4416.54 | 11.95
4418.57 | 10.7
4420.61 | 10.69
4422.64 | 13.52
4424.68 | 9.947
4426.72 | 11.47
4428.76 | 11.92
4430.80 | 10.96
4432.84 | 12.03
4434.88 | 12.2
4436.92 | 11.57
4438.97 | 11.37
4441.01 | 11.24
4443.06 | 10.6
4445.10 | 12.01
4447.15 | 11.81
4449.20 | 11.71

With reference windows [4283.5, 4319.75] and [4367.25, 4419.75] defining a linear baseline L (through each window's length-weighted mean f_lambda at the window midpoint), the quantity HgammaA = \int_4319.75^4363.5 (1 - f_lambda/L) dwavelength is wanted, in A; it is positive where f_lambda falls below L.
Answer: 6.52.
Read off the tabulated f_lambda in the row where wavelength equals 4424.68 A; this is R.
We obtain 9.947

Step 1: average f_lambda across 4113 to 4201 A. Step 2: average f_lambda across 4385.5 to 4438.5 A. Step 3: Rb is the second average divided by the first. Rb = 1.01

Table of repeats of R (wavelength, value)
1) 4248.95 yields 11.15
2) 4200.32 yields 10.98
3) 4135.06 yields 9.607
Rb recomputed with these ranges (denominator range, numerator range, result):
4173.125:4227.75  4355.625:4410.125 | 0.96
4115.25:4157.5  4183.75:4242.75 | 1.05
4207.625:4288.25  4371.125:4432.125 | 0.95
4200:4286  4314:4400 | 0.88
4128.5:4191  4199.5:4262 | 1.06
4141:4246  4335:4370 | 0.85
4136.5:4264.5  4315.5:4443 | 0.92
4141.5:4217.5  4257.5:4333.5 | 0.96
